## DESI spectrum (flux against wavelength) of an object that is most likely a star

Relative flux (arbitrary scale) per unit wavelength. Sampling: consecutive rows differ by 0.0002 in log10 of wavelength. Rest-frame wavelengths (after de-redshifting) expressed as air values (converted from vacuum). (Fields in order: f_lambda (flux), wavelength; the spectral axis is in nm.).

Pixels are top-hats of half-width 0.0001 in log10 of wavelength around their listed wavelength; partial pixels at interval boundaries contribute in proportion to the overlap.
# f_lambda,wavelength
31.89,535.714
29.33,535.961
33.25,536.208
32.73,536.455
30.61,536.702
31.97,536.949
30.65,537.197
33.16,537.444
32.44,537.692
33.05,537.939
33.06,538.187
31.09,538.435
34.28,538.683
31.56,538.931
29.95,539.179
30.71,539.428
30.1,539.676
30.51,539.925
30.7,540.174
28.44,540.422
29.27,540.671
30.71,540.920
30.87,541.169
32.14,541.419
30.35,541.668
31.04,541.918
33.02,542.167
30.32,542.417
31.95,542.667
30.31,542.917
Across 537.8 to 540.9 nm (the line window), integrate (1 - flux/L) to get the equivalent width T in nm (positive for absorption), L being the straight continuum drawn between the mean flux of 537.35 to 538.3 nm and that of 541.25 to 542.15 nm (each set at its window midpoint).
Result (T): 0.12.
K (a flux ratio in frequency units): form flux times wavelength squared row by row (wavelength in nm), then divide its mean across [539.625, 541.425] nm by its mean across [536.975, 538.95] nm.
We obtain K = 0.94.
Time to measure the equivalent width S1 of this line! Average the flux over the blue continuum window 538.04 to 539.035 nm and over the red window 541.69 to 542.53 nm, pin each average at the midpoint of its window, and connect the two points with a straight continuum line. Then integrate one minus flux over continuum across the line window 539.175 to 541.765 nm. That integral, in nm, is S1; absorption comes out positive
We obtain 0.12 nm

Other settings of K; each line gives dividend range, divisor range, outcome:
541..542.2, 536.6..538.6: 0.99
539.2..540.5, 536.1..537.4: 0.96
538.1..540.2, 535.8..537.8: 0.99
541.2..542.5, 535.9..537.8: 1.00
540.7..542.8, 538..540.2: 1.00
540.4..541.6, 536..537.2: 0.97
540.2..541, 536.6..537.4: 0.96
